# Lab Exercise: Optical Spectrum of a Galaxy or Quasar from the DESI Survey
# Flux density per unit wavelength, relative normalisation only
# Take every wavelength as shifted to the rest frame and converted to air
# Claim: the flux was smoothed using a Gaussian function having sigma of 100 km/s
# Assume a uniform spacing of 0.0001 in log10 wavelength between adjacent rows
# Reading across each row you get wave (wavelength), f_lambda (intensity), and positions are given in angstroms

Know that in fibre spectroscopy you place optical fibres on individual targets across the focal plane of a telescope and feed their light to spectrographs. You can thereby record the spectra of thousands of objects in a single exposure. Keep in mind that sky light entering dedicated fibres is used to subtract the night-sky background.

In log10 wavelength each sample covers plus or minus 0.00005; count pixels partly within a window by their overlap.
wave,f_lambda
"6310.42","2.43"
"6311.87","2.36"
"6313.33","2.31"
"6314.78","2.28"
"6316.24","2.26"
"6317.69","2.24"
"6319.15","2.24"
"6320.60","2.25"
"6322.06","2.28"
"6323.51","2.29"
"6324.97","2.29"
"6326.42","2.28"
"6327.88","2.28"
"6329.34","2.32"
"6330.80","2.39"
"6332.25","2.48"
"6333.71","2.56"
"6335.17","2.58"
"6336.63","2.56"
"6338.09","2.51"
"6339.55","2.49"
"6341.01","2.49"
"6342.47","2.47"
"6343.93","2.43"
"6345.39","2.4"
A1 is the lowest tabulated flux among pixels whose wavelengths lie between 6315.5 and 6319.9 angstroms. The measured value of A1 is 2.24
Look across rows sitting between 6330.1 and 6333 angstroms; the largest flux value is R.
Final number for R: 2.48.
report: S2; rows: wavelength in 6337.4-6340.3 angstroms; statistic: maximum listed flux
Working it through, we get 2.51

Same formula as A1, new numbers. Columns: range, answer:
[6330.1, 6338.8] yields 2.39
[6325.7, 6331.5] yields 2.28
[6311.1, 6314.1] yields 2.31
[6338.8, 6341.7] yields 2.49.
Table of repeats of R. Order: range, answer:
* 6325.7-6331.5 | 2.39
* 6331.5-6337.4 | 2.58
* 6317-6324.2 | 2.29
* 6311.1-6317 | 2.36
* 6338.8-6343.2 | 2.49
